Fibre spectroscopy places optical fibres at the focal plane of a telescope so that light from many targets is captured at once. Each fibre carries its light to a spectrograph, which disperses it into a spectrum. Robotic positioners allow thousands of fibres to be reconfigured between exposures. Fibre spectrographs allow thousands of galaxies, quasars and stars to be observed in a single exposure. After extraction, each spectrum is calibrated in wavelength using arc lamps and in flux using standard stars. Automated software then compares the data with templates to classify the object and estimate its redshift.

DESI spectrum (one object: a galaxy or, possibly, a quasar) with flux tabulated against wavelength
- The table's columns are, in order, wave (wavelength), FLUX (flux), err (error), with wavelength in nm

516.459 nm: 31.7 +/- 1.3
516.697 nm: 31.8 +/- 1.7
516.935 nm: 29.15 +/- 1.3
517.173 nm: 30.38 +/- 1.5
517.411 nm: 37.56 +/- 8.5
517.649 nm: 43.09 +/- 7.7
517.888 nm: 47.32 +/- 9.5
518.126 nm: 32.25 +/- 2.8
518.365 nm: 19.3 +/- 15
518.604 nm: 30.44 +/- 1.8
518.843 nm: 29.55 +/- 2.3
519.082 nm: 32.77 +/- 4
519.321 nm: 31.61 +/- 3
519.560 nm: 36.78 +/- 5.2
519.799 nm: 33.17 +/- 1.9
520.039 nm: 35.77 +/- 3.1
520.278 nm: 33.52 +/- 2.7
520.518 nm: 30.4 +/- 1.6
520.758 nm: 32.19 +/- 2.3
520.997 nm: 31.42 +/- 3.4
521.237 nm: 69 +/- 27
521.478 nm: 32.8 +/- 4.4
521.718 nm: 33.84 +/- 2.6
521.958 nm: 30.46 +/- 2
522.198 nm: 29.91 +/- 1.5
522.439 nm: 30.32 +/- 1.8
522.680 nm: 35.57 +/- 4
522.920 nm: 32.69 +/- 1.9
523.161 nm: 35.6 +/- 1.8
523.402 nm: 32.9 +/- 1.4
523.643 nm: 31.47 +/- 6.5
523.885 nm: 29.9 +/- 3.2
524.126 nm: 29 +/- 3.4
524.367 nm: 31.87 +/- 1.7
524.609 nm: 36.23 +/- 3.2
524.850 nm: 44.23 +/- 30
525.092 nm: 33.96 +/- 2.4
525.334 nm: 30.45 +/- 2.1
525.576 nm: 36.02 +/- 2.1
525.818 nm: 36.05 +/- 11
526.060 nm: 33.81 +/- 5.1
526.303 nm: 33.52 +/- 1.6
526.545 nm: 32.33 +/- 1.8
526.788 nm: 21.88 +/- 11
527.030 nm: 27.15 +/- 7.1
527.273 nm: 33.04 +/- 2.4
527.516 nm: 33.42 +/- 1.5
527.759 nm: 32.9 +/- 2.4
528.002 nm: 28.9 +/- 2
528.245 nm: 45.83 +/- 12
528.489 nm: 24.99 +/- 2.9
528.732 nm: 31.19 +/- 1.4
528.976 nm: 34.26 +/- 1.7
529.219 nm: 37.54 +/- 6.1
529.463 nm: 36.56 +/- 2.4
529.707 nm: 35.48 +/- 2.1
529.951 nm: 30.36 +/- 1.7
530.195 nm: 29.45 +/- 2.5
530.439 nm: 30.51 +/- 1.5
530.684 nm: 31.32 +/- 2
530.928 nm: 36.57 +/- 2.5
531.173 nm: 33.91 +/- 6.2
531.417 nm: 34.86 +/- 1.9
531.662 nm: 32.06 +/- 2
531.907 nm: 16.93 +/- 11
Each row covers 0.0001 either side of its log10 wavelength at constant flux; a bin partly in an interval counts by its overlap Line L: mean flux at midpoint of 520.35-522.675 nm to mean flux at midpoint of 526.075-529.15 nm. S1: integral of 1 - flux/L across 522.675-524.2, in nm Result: 0.09 nm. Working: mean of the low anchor 35.5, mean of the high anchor 31.8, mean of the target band 32.3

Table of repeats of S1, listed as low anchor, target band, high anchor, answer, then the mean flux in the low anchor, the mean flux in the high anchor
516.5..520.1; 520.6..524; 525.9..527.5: -0.29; 33.3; 30.6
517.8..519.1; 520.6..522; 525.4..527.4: -0.31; 31.5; 31.7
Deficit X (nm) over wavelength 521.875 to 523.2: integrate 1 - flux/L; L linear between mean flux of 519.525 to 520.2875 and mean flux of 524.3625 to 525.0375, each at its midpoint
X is 0.16 nm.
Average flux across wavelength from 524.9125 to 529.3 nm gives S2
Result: 32.7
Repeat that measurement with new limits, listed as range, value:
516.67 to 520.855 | 33.2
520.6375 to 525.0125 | 35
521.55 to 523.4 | 32.7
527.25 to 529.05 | 33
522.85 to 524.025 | 32.4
